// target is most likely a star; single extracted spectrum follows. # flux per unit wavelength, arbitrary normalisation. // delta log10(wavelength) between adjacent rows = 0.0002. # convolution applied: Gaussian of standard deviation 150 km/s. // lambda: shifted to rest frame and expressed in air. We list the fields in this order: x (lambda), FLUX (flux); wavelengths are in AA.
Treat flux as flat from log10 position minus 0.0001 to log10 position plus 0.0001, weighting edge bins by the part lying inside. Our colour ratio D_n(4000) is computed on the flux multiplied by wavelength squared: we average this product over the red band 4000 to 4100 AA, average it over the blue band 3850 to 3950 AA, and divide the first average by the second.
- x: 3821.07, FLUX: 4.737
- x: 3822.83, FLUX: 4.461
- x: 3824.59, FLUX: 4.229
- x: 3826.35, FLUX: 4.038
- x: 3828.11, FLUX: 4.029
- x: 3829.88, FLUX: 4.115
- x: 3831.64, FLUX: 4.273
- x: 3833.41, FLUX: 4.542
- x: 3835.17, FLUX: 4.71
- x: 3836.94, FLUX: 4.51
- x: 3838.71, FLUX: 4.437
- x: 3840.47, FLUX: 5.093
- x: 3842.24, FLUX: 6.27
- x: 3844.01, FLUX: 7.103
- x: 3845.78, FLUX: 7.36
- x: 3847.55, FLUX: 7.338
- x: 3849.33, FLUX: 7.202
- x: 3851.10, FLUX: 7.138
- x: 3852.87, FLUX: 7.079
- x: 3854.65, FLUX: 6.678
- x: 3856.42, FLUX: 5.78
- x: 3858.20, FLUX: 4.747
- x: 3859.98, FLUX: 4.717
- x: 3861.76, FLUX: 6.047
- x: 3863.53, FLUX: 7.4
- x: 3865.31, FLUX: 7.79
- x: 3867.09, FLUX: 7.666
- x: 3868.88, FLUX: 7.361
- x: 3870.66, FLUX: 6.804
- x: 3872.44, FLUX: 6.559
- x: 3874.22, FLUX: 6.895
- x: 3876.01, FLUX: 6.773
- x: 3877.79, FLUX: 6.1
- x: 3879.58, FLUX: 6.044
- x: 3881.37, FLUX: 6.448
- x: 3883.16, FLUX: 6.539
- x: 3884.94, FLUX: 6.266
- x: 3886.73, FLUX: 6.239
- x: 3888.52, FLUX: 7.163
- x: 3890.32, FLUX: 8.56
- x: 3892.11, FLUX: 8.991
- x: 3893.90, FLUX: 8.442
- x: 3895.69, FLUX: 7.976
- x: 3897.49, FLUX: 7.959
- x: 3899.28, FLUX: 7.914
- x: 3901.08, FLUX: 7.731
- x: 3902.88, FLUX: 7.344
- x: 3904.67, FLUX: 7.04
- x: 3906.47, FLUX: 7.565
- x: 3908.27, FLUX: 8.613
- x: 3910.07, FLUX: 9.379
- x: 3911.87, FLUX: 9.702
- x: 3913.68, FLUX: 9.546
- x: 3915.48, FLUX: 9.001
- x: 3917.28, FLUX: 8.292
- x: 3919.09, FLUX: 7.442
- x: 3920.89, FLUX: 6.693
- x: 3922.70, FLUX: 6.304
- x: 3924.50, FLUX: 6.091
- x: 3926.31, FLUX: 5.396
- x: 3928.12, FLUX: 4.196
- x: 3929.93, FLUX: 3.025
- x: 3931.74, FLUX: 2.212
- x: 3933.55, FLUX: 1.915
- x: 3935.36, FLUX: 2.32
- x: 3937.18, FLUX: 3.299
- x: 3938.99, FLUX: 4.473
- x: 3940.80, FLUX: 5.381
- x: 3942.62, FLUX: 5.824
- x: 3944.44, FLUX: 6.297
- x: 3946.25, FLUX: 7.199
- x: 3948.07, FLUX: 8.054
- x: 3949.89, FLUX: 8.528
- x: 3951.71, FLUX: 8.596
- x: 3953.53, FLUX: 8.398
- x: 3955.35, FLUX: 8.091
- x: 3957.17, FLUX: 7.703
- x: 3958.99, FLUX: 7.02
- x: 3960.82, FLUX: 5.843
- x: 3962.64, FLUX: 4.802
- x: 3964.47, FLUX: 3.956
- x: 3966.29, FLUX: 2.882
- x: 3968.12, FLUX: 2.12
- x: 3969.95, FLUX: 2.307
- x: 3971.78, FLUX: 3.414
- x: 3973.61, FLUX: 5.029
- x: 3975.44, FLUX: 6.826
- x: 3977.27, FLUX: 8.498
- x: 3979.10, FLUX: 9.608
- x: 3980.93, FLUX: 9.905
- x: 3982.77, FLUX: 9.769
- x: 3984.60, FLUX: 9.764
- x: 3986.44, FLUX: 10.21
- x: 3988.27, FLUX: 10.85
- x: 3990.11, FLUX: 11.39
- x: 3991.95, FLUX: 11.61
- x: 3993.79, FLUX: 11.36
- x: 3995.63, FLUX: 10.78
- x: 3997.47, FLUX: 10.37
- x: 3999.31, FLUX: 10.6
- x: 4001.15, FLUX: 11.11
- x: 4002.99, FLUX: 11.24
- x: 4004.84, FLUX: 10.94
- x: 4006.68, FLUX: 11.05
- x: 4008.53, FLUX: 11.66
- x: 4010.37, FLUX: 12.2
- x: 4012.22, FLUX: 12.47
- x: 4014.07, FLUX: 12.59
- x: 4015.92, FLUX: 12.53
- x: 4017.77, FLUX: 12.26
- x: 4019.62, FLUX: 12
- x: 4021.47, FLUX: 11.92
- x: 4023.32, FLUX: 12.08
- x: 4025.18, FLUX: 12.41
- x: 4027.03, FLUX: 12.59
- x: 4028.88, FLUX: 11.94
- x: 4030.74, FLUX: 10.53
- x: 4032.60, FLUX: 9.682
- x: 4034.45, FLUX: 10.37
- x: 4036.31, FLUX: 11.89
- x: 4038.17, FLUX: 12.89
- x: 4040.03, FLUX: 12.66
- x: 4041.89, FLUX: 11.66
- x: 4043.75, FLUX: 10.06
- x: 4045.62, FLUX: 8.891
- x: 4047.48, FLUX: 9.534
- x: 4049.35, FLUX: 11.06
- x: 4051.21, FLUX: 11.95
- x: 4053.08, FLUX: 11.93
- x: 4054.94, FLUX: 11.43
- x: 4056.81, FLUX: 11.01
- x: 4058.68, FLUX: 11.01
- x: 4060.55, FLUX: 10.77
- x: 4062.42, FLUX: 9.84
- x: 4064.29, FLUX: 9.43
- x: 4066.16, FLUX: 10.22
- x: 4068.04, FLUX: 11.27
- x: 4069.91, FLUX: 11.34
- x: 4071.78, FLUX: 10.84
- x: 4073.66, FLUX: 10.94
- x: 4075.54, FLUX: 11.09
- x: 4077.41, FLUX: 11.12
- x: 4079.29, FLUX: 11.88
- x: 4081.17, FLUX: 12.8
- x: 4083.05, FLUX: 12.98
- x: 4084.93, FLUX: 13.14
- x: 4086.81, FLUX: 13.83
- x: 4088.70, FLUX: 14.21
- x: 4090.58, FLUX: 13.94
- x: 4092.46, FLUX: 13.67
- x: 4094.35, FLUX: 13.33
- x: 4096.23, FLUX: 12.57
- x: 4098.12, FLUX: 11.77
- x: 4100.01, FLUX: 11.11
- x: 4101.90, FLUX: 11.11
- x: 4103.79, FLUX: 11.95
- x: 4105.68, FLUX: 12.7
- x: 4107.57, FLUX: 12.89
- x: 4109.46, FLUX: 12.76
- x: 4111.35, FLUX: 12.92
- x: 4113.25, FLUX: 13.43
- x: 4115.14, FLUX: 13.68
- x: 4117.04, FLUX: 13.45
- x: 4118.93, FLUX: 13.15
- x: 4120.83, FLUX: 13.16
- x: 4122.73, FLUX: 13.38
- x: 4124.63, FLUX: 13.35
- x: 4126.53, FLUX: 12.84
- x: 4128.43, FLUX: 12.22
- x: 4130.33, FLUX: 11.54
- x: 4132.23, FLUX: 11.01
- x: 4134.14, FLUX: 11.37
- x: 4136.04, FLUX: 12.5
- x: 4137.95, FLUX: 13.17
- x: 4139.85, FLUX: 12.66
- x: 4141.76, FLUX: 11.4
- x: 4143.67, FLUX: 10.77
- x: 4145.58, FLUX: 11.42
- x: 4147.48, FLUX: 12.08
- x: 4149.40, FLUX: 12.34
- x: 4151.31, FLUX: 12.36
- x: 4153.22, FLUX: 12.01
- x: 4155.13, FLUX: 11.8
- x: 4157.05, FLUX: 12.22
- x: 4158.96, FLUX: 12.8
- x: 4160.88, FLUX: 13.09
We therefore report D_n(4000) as 1.90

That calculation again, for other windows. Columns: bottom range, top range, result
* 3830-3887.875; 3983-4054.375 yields 1.97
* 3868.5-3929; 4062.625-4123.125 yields 1.85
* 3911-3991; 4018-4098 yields 1.87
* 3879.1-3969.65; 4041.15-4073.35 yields 1.76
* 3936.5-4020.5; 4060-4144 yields 1.52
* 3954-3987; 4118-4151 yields 2.03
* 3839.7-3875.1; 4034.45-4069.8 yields 1.82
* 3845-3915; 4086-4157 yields 1.94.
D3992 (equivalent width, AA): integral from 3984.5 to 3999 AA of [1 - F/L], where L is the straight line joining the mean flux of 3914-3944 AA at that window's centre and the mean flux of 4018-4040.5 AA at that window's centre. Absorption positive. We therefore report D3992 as -2.4 AA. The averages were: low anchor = 5.22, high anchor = 11.7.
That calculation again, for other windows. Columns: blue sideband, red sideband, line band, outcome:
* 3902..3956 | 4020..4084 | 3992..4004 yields -2.3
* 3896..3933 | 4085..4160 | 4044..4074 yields 0.4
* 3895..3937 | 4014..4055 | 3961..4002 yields 6.3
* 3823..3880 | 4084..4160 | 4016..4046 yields -3.6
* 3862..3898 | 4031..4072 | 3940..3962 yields 3.8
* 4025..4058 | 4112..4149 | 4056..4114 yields -0.8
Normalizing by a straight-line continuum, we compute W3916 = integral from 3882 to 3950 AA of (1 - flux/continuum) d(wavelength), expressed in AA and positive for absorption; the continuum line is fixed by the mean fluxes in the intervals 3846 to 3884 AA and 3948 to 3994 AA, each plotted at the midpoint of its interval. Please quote 3.31 AA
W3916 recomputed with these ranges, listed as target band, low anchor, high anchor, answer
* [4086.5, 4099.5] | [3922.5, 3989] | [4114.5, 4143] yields -2.3 AA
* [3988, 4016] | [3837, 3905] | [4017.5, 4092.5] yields -3.3 AA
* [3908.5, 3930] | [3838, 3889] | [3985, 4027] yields 2.9 AA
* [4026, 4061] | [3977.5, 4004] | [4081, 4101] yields 2.0 AA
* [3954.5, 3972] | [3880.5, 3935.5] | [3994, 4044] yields 8.2 AA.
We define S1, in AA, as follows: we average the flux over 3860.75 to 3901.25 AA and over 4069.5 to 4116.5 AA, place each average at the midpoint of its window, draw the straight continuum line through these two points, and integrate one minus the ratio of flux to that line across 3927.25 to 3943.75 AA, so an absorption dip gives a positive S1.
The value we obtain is 9.5 AA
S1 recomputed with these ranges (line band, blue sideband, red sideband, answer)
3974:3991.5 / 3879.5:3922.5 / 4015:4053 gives 0.9 AA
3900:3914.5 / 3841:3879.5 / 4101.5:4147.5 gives -1.2 AA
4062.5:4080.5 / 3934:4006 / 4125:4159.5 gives -1.2 AA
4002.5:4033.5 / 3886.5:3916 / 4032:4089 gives -3.8 AA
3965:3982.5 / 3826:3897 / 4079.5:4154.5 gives 6.5 AA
